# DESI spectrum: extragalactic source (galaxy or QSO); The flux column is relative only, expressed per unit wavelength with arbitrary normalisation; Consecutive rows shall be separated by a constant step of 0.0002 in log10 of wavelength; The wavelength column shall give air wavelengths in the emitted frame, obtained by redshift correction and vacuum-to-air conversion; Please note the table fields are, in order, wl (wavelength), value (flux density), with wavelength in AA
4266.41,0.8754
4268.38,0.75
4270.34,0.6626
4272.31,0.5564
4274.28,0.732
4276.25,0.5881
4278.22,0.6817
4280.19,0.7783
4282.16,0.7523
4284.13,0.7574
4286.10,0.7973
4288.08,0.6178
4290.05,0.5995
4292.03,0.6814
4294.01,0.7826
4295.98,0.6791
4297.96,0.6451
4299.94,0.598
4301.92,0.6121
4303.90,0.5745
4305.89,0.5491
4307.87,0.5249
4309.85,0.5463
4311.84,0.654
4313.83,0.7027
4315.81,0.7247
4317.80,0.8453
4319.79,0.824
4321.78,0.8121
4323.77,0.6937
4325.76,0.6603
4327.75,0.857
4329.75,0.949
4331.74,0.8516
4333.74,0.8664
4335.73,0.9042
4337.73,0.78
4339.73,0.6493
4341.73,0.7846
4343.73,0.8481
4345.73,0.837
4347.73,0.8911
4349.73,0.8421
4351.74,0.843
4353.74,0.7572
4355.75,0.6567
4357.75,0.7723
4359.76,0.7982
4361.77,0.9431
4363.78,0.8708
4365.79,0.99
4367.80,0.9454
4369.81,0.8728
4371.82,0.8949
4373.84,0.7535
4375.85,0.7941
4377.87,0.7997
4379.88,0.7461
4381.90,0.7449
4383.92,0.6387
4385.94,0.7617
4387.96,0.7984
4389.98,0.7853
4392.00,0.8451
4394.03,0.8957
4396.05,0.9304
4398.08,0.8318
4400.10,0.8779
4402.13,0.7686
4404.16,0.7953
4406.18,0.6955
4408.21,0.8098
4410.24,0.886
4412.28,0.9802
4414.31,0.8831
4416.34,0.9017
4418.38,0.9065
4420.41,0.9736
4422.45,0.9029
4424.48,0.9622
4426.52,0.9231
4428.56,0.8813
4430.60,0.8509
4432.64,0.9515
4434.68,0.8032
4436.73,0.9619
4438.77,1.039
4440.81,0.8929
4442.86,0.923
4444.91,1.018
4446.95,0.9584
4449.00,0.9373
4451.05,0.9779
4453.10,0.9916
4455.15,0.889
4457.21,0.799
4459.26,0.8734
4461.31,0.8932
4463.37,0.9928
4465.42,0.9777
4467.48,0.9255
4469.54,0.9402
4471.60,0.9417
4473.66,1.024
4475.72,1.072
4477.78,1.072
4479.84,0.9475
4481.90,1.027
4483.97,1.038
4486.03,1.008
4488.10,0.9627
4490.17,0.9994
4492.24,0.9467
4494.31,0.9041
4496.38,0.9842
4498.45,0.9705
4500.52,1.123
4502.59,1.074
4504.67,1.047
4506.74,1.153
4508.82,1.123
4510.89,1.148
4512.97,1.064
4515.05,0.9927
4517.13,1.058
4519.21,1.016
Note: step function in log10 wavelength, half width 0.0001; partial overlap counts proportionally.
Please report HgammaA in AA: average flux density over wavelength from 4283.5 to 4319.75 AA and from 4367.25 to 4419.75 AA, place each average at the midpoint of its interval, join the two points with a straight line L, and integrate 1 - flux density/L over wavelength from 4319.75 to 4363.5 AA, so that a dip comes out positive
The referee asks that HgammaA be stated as -4.5 AA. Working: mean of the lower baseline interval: 0.664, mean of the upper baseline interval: 0.829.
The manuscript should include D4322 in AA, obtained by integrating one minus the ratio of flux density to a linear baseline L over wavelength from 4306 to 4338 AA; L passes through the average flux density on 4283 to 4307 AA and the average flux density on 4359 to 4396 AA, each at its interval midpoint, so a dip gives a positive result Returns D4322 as -1.80 AA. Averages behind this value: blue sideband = 0.658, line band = 0.756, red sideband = 0.829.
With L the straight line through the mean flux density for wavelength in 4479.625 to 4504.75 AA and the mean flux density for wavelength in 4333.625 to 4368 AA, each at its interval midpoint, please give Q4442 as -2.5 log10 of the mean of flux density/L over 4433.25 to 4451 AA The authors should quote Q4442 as -0.003 mag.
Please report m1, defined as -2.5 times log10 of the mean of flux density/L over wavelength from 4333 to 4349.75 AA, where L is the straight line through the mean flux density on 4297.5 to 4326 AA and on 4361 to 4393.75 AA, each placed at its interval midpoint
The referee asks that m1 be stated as -0.12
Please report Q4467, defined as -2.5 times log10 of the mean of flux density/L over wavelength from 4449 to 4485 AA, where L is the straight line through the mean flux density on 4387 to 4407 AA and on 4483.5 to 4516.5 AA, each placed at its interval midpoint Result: 0.00 mag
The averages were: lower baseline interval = 0.824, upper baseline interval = 1.03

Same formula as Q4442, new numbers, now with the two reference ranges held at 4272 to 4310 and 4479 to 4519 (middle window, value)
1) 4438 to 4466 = 0.01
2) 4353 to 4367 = -0.07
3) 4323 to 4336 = -0.14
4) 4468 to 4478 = -0.02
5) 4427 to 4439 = 0.01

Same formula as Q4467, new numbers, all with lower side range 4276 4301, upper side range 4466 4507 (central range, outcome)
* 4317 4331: -0.08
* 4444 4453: -0.03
